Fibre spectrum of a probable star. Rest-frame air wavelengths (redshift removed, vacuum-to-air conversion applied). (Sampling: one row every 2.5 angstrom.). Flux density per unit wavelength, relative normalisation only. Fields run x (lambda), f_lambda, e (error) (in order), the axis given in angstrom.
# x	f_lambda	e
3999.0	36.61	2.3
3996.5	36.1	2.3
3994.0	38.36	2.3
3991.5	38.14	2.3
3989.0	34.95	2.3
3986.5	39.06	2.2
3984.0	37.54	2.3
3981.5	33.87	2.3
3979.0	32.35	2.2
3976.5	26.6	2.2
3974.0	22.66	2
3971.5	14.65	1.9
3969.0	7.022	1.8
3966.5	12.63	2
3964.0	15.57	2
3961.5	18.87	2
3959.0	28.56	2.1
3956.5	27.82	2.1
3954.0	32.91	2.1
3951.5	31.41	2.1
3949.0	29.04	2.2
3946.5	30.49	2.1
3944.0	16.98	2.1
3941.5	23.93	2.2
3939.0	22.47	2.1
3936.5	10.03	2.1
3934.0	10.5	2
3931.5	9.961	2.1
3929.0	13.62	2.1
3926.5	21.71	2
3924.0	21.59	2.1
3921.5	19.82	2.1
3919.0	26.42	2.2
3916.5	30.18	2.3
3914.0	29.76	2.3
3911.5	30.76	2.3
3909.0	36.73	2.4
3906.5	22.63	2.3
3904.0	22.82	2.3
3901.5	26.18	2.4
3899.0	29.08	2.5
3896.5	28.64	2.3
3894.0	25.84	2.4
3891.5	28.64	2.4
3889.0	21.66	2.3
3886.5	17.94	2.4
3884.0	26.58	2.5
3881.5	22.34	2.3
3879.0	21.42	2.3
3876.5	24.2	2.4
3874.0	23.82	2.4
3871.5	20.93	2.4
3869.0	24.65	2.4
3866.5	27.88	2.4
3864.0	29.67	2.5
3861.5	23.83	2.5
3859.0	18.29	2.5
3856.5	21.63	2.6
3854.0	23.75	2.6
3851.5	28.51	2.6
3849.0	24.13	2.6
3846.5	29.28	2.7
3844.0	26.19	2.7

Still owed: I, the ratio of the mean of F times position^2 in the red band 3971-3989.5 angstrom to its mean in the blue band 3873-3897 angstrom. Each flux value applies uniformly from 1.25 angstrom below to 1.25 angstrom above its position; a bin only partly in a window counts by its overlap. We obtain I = 1.3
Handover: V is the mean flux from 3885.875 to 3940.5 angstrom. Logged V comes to 23.1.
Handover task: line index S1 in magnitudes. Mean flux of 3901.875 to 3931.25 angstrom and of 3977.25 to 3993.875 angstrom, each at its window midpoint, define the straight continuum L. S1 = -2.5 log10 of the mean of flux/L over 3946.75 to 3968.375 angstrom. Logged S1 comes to 0.26 mag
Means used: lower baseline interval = 24.6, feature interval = 24.4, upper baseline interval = 35.9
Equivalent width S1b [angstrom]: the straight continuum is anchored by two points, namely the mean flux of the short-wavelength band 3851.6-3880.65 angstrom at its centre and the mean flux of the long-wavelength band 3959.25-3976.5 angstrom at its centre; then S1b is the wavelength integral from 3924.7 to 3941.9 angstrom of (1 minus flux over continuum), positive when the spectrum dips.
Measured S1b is 3.0 angstrom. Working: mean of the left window 23.8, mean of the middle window 15.8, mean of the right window 16.8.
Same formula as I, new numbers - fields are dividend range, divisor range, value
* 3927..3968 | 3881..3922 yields 0.81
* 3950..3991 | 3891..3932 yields 1.08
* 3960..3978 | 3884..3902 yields 0.70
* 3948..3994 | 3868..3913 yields 1.12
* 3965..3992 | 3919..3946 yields 1.54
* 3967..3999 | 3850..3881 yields 1.33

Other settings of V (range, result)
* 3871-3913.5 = 25.5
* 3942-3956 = 27.9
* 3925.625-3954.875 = 20.9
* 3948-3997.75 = 27.9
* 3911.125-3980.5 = 22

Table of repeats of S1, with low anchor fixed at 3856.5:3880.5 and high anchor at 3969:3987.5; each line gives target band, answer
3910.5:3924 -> -0.05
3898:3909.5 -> -0.07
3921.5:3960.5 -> 0.21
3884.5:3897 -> 0.01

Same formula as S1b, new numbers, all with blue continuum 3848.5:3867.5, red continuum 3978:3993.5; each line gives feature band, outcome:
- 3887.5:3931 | 5.7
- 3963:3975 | 7.0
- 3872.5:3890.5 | 2.8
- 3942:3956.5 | 2.2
